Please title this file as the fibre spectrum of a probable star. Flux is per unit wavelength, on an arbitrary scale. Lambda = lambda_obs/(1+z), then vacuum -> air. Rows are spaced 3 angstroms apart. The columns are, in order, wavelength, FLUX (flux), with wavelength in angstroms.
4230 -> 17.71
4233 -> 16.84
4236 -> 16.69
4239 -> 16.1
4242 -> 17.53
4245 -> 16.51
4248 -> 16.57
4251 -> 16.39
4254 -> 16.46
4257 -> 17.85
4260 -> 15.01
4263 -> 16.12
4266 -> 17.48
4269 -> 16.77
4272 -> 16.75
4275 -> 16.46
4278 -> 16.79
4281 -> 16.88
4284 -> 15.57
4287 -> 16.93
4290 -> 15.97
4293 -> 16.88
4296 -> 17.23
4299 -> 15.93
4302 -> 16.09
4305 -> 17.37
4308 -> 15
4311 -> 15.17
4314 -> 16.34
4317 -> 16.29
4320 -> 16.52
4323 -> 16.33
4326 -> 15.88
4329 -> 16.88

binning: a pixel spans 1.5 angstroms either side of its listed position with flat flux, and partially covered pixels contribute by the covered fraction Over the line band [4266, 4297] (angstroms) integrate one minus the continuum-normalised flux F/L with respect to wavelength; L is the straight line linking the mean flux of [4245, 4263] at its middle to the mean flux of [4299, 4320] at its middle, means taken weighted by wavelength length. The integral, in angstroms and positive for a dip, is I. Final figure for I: -0.8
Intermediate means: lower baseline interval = 16.4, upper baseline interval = 16.1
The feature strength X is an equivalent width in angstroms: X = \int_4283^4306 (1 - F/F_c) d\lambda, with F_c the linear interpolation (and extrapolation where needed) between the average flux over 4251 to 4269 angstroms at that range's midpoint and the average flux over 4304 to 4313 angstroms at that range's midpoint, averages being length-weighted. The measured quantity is -0.7 angstroms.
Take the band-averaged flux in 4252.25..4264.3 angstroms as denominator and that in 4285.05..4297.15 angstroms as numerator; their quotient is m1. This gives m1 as 1.0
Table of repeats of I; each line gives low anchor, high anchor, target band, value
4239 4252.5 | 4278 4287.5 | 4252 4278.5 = -0.09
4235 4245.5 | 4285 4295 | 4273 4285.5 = 0.13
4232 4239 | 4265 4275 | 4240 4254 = 0.01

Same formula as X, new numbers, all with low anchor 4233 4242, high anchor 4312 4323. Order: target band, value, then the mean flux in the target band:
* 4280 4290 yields 0.06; 16.4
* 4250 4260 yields -0.03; 16.6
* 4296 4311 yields 0.24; 16.1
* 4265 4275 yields -0.23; 16.9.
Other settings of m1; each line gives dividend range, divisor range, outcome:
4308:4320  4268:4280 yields 0.95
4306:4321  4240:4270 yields 0.95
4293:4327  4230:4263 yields 0.98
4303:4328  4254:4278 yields 0.97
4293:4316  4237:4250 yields 0.97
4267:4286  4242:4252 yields 1.00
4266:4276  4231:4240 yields 1.01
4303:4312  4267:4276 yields 0.95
